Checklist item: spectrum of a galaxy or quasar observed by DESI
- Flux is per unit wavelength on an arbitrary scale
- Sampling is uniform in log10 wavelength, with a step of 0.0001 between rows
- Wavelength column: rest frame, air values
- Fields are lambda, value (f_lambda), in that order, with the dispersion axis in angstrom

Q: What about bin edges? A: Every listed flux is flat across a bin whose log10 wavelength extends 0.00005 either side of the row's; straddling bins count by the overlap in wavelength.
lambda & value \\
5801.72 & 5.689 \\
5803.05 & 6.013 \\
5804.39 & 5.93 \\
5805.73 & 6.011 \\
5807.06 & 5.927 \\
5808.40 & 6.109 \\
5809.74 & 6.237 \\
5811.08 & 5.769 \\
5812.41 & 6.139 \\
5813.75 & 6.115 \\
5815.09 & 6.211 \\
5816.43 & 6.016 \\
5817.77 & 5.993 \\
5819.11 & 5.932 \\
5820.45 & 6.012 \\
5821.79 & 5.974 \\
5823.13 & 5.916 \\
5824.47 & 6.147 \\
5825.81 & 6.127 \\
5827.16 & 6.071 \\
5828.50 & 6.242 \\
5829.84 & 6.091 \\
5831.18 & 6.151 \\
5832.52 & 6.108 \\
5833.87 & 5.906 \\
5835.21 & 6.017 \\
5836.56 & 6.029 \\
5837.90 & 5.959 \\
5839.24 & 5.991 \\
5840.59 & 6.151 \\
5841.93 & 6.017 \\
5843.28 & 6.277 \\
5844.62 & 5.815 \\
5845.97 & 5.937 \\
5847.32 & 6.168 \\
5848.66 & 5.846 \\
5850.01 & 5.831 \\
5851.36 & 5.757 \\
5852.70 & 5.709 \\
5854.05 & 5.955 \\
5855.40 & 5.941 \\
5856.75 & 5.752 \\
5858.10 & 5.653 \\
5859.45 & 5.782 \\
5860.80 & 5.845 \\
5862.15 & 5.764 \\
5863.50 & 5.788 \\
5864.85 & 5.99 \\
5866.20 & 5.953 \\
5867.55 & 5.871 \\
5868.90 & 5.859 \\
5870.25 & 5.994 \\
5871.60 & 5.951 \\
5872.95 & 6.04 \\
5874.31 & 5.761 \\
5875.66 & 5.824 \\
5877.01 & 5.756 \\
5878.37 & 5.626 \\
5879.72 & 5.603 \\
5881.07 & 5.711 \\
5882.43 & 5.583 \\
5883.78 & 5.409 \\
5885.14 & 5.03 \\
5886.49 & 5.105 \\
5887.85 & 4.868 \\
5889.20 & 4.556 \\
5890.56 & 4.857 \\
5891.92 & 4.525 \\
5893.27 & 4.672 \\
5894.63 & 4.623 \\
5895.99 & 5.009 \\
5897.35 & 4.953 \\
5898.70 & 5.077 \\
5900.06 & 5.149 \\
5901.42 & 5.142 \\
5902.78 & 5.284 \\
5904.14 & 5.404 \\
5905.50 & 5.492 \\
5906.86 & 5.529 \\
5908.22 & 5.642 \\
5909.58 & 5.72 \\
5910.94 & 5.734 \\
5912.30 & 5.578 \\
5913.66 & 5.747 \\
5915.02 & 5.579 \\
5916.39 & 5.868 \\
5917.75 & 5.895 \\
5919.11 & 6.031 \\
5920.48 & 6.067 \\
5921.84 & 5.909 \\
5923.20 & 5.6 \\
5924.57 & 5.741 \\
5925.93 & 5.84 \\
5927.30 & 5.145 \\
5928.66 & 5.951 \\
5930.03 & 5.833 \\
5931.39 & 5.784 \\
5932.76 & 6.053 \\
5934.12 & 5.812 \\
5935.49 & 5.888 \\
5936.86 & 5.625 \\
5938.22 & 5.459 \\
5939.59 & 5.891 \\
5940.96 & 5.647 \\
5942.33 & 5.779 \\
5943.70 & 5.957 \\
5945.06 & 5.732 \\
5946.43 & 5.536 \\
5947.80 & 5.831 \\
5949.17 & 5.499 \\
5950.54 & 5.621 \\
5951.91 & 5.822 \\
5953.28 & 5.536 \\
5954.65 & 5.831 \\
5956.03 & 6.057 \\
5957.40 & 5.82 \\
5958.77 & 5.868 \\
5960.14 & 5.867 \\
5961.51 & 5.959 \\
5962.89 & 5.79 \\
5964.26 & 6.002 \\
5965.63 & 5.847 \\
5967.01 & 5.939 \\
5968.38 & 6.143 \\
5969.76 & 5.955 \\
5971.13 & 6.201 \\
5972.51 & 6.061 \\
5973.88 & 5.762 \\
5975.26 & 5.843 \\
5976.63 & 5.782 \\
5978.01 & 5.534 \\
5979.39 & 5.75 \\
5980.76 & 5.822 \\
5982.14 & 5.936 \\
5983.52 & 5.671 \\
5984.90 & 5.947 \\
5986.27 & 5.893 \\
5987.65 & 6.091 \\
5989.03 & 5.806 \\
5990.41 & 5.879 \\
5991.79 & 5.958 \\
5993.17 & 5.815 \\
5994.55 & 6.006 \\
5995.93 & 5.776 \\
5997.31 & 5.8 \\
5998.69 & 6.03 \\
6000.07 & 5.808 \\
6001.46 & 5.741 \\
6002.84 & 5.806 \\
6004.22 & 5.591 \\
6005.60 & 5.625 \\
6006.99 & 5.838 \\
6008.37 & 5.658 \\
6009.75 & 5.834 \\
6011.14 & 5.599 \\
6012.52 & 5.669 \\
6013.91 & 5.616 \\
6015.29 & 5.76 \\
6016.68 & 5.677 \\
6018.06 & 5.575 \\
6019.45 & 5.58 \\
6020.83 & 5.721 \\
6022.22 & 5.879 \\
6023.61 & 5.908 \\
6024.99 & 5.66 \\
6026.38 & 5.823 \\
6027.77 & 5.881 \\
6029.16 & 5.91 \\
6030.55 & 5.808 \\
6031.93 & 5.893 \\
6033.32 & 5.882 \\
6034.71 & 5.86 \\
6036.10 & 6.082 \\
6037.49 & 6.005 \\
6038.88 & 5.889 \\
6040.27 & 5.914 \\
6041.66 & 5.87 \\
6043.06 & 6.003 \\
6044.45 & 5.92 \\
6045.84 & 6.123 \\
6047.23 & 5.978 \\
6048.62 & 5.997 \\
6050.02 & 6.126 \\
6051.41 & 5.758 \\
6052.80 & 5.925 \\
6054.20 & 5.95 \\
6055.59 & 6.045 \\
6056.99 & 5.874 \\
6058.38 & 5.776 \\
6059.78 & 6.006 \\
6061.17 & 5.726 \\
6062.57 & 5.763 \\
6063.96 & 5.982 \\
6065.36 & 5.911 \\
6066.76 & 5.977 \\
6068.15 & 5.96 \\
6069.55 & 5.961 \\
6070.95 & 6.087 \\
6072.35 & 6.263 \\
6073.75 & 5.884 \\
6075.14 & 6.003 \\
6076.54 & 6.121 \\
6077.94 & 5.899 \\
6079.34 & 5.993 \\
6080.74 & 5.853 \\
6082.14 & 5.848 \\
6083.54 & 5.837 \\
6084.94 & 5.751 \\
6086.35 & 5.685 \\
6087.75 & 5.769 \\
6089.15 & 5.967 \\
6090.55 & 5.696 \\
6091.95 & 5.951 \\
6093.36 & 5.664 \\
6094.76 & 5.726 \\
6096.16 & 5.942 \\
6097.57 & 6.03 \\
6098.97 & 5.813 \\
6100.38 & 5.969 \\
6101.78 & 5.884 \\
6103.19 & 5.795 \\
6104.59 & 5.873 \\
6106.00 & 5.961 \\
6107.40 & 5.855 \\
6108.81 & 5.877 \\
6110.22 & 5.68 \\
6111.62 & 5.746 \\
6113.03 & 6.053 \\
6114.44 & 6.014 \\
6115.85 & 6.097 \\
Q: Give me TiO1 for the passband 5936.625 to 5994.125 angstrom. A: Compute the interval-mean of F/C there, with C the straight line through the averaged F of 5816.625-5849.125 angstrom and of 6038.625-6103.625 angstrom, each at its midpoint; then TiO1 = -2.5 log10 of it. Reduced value 0.03 mag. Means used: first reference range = 6.04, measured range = 5.83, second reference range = 5.91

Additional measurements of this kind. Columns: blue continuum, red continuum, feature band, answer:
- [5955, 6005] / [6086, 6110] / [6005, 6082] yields -0.003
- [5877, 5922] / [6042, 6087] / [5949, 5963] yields -0.045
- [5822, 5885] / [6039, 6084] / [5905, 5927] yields 0.032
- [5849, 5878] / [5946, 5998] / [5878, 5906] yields 0.144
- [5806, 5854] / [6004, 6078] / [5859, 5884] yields 0.034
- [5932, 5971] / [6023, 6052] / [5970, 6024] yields 0.013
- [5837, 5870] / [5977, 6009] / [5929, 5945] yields 0.010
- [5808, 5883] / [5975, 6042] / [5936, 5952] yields 0.031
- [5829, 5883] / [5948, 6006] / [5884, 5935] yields 0.085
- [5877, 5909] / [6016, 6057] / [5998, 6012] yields -0.004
